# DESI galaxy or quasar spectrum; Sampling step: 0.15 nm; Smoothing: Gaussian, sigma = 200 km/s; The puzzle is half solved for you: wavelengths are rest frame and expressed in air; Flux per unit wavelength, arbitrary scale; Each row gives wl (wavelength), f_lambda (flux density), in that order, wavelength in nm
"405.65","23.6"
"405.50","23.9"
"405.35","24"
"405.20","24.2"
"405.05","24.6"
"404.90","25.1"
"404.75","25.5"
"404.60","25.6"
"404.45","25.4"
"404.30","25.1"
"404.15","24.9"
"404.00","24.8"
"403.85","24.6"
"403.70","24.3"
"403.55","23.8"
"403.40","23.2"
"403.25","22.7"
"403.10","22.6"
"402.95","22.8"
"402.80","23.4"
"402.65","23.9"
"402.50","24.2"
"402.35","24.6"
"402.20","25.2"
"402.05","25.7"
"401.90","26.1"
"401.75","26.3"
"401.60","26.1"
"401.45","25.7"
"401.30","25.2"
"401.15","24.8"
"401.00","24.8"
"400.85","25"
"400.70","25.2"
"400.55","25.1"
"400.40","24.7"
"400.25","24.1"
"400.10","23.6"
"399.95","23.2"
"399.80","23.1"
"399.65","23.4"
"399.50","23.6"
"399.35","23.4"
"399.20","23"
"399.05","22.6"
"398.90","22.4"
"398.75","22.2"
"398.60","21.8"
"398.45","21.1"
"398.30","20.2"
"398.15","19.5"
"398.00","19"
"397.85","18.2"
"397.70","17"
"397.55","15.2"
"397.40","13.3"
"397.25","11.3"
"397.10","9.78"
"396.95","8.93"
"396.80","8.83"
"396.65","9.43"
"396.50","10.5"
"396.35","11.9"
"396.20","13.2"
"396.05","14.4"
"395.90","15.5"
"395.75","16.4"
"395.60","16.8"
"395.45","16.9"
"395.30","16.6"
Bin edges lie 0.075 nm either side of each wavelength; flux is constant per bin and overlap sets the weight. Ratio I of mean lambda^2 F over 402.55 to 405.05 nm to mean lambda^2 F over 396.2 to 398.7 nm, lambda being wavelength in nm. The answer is 1.69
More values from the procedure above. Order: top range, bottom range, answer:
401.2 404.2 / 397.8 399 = 1.21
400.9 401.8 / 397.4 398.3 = 1.47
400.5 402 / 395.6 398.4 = 1.83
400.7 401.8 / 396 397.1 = 2.39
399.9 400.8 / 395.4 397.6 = 1.95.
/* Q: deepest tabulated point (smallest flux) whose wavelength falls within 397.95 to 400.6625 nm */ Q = 19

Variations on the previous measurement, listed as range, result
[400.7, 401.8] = 24.8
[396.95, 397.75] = 9.78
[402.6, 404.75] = 22.6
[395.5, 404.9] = 8.83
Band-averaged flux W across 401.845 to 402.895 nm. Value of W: 24.7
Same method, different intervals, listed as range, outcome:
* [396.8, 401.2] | 20.4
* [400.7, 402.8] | 25.1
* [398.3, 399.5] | 22.3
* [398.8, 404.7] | 24.3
